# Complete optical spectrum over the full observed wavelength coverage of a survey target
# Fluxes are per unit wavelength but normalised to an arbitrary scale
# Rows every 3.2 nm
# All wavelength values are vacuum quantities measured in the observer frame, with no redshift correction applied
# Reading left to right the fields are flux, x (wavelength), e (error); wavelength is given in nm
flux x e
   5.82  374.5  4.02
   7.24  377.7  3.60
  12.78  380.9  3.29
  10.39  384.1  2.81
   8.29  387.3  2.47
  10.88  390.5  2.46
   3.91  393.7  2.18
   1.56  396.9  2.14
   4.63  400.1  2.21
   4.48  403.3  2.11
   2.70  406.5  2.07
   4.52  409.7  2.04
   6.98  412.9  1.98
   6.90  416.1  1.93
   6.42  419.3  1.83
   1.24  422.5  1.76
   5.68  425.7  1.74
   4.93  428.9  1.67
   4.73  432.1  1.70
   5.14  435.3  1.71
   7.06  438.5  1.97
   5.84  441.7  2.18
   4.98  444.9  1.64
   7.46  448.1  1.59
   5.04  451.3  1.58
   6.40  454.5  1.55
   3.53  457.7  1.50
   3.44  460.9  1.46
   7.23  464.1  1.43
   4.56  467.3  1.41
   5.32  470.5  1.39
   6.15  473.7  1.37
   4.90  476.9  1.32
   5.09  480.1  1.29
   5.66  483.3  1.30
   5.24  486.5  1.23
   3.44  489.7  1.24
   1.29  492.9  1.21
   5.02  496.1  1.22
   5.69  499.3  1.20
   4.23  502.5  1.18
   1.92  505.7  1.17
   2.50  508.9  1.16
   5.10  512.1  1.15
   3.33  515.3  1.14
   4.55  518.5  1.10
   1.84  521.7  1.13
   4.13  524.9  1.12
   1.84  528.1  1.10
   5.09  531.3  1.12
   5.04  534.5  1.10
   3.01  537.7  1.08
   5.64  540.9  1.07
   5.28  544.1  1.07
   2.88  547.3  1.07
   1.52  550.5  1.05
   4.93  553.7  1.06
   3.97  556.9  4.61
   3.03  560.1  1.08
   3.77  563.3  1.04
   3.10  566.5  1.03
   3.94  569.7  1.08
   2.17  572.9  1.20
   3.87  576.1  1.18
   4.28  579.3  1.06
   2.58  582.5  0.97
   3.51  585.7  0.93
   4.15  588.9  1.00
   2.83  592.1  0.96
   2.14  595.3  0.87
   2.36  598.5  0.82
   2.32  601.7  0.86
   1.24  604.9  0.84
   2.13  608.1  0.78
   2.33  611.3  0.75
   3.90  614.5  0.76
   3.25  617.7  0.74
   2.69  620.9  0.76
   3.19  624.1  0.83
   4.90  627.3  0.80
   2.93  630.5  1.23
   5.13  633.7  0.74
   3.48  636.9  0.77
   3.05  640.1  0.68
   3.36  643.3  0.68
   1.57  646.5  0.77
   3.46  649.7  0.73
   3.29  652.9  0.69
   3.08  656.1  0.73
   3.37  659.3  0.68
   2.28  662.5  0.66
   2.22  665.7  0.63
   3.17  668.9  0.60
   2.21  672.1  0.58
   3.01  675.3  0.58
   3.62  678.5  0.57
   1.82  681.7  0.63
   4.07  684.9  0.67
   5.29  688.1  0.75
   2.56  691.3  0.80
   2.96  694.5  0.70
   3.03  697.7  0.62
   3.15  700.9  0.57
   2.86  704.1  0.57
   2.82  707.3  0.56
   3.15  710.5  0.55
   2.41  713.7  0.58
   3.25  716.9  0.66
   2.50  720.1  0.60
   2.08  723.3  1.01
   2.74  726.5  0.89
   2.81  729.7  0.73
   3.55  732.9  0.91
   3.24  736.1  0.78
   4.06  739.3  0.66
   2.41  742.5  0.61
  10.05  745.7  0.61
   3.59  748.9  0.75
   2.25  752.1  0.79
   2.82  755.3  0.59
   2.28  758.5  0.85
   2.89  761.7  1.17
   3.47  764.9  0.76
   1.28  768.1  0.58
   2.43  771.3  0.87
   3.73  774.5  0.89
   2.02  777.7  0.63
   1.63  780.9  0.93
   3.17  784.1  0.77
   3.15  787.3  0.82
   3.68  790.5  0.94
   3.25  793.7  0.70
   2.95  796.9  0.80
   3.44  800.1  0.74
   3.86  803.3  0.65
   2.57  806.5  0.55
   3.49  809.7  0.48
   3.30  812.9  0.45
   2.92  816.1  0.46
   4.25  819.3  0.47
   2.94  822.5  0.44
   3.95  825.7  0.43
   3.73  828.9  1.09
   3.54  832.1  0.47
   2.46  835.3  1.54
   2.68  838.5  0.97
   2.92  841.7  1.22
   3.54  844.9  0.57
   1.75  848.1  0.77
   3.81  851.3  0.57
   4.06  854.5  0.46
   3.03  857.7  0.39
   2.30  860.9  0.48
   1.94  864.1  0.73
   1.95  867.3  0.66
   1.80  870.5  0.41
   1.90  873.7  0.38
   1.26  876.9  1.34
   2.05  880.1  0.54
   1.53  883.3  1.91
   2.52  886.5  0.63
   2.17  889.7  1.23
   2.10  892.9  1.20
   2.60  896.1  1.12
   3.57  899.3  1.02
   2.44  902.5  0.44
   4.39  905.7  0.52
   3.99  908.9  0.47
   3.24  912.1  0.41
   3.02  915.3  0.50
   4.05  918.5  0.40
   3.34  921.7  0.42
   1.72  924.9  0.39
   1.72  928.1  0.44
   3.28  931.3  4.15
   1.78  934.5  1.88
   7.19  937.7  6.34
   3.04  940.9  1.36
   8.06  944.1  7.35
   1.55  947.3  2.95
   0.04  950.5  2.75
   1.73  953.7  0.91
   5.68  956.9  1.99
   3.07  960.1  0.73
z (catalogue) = 1.00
